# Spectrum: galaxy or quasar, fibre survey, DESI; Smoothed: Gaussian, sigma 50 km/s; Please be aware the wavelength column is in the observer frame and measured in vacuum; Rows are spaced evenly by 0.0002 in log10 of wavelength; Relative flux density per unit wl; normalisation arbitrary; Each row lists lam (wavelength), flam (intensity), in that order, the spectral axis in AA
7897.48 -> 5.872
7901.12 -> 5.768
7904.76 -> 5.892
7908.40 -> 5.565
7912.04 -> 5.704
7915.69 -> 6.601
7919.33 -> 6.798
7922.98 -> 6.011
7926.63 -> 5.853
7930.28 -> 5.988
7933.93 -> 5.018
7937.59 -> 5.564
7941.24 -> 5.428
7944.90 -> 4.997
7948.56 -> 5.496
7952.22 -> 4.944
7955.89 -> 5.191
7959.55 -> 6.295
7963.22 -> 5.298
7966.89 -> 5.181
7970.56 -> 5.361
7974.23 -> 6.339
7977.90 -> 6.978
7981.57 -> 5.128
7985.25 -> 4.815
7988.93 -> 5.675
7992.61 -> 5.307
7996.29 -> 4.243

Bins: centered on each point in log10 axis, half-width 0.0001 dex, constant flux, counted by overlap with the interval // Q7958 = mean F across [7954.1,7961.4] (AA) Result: 5.75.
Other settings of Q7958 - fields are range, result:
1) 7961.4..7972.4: 5.28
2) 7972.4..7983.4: 6.15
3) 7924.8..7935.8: 5.62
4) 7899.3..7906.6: 5.83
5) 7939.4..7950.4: 5.31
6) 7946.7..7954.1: 5.21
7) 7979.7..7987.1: 4.98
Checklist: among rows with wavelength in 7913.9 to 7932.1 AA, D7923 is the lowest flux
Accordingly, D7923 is 5.853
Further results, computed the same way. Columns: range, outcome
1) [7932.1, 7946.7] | 4.997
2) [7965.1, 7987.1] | 4.815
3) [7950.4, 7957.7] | 4.944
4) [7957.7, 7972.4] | 5.181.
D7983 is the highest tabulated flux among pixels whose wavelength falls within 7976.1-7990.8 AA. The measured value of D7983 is 6.978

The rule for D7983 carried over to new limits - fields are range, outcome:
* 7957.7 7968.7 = 6.295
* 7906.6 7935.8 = 6.798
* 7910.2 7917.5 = 6.601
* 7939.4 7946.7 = 5.428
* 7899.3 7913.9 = 5.892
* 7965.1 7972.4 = 5.361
